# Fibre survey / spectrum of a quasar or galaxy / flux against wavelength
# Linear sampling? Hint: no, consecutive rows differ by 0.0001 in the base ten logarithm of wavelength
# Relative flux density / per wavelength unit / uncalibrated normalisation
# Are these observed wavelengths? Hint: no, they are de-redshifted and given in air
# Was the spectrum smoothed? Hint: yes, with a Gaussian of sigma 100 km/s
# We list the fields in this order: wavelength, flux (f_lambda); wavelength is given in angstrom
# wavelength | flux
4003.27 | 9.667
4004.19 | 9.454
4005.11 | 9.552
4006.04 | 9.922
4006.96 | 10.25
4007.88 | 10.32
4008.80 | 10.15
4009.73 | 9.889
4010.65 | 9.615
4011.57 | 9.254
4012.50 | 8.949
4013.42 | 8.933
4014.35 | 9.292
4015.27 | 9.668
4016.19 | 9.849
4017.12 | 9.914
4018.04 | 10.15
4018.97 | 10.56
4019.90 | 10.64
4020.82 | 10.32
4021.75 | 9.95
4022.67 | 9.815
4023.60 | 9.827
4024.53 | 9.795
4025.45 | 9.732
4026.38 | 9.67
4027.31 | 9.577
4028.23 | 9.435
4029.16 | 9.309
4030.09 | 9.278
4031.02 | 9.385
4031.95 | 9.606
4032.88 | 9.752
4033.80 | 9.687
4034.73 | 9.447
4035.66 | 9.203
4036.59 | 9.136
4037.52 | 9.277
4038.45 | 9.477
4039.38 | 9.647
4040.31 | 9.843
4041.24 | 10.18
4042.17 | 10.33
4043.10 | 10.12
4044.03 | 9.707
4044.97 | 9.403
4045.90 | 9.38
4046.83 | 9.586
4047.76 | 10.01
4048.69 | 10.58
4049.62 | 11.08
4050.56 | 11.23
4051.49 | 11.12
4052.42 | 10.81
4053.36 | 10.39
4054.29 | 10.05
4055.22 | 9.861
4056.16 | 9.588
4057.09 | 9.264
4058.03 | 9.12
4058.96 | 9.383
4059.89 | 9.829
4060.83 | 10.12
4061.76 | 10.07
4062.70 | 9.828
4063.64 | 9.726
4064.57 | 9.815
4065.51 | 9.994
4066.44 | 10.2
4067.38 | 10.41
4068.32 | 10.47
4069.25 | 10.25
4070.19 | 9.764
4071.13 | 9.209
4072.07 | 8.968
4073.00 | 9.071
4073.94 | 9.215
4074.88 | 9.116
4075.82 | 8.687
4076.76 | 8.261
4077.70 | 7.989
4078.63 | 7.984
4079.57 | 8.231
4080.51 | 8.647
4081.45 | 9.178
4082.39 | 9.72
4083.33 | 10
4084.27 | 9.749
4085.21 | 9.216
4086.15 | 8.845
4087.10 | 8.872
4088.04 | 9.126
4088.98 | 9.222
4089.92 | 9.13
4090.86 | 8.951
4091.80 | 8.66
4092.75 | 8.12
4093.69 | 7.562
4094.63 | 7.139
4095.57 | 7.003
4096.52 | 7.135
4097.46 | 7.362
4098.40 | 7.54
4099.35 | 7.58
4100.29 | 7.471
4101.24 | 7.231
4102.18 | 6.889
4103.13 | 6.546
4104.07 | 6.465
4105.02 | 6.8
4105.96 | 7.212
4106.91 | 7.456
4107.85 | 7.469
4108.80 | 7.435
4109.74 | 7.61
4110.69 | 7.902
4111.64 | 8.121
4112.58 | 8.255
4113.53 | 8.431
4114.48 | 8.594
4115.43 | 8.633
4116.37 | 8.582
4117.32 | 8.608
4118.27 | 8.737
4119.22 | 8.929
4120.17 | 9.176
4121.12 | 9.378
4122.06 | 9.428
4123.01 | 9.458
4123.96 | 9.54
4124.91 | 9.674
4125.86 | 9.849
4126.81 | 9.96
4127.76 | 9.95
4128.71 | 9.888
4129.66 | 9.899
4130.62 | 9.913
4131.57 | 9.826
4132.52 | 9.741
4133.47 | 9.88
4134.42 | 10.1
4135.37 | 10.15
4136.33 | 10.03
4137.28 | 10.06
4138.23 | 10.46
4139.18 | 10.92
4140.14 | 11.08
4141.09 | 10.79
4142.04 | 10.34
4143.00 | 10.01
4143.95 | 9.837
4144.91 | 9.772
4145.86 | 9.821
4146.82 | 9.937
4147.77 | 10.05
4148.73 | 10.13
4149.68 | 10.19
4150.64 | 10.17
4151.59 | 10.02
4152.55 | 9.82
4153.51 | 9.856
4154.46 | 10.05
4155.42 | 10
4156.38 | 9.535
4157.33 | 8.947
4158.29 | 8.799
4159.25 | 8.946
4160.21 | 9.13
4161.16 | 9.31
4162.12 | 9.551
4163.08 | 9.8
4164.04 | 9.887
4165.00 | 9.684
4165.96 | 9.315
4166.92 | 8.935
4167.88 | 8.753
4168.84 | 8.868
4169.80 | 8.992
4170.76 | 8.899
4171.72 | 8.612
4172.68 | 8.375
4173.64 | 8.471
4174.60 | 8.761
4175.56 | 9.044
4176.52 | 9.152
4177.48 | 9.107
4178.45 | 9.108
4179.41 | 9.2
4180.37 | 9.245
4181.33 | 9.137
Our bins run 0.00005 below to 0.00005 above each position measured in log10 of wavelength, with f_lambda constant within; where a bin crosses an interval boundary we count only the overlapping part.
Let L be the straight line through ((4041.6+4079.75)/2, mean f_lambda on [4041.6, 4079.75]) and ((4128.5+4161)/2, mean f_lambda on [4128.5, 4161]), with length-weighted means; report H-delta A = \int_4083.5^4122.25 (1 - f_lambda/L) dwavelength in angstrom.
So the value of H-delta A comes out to 6.8 angstrom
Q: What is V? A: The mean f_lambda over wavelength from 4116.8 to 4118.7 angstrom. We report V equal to 8.65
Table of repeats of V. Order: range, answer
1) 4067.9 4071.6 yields 9.92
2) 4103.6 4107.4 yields 6.99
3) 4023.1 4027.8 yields 9.72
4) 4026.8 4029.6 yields 9.45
